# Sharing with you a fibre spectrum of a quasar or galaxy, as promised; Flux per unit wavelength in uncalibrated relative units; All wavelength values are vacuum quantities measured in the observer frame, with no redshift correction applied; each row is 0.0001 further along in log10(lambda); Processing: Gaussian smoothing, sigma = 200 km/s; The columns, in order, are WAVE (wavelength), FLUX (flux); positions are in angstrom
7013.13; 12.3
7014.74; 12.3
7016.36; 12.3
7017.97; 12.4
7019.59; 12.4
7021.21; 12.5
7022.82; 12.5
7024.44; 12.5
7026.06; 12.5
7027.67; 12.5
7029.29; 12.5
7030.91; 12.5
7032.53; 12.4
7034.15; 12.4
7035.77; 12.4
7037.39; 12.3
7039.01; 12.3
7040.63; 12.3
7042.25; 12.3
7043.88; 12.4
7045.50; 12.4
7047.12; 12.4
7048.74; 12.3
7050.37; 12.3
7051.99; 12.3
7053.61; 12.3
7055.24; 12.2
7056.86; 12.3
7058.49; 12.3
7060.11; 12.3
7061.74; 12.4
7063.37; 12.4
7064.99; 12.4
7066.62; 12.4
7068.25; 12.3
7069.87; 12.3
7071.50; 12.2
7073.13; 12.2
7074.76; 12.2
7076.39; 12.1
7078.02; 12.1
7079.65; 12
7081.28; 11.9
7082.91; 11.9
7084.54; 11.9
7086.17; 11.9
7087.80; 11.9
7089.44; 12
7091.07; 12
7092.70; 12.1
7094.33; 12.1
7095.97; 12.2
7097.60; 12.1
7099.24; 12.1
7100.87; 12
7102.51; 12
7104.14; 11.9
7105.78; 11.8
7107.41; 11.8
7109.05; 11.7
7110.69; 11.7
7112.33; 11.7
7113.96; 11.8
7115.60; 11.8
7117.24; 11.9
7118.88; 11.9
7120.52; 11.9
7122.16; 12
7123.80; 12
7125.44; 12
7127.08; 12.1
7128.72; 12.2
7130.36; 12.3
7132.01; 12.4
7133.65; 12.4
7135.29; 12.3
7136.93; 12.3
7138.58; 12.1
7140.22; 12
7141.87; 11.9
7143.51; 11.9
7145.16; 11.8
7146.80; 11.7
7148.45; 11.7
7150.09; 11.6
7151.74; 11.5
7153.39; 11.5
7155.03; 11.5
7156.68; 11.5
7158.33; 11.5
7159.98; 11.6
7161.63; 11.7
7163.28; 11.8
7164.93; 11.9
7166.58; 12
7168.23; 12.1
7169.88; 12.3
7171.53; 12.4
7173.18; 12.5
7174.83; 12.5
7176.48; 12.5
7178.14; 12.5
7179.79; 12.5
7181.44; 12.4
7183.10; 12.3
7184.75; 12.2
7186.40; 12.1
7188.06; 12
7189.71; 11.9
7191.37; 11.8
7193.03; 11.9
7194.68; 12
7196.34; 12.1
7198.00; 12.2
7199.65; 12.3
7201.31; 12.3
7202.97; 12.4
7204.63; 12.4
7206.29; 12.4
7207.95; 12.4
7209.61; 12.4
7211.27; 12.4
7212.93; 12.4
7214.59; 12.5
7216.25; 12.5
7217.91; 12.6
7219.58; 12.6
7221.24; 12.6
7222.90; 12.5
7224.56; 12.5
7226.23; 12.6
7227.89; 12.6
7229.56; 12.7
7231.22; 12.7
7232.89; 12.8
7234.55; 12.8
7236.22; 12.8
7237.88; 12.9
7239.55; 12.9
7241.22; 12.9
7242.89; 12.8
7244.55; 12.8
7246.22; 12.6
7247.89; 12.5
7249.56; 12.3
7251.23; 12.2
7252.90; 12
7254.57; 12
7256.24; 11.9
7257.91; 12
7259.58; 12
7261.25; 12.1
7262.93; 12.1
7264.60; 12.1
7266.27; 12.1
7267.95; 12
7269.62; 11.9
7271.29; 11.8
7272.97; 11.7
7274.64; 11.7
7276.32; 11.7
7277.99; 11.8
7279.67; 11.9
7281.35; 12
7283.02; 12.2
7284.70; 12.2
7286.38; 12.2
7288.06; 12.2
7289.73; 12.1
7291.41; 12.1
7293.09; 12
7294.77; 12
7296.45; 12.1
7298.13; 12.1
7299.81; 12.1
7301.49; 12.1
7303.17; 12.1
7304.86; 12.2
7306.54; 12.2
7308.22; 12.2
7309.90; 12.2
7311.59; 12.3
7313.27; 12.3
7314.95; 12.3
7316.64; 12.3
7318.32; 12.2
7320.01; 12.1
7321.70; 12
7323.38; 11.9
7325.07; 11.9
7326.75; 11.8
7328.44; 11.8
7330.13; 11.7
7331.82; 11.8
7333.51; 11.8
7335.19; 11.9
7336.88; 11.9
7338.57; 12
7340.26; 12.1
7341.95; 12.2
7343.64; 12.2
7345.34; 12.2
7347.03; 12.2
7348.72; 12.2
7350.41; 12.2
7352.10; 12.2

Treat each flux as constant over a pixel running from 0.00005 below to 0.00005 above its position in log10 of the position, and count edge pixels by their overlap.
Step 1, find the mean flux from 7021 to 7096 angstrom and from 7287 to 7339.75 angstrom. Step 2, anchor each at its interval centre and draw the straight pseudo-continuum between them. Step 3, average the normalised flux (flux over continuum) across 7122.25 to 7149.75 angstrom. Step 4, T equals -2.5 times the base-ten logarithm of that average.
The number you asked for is 0.012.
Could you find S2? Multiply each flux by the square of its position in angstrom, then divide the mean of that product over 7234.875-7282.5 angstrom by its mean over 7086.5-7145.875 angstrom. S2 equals 1.06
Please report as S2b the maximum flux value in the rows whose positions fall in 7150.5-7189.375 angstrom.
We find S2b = 12.5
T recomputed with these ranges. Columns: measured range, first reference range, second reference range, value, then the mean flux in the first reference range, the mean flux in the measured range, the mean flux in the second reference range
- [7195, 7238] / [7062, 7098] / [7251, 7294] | -0.04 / 12.1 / 12.5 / 12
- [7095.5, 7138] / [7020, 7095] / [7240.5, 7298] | 0.02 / 12.3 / 12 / 12.1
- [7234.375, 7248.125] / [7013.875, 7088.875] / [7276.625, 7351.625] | -0.06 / 12.3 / 12.8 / 12.1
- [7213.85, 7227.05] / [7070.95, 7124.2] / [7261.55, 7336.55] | -0.05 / 12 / 12.5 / 12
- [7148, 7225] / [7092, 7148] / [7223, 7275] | 0.00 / 12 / 12.2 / 12.4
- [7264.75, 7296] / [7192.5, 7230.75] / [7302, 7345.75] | 0.02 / 12.4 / 12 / 12.1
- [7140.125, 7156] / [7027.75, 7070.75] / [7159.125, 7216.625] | 0.05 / 12.4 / 11.7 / 12.2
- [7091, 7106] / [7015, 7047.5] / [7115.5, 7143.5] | 0.01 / 12.4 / 12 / 12.1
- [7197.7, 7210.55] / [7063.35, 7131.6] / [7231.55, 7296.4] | -0.02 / 12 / 12.4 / 12.2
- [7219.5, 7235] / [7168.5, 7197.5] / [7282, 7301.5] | -0.04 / 12.2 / 12.6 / 12.1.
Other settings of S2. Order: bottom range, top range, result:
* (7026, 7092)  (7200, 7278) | 1.06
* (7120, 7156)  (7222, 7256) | 1.08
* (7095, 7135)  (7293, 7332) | 1.06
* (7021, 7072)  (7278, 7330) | 1.05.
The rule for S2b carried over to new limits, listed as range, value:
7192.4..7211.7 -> 12.4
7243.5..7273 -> 12.8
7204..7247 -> 12.9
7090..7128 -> 12.2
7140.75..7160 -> 11.9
